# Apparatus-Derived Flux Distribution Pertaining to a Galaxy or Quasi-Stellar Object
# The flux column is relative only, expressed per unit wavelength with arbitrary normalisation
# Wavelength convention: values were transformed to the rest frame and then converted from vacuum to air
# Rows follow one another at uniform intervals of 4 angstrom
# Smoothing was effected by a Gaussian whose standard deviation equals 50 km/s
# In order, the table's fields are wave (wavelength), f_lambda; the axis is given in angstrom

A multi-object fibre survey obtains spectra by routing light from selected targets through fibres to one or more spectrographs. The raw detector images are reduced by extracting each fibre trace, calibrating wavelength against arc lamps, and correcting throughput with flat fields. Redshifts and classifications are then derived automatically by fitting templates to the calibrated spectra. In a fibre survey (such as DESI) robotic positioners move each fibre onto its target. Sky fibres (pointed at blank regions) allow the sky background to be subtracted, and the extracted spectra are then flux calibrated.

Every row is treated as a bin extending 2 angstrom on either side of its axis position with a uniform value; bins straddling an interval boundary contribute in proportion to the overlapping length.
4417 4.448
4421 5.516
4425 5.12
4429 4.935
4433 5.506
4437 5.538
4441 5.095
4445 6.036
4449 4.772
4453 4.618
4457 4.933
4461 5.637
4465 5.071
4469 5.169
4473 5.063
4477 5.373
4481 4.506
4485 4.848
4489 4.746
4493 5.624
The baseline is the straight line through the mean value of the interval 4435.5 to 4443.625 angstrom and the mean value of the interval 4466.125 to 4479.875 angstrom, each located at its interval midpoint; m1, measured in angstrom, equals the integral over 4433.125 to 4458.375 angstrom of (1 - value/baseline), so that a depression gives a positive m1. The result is 0.6 angstrom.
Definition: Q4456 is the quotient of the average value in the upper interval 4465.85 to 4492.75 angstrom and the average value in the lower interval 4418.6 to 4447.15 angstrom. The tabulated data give 0.9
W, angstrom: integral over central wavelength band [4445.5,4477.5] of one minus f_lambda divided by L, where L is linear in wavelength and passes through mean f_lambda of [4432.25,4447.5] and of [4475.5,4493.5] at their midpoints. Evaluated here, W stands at 0.8 angstrom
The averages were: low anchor 5.52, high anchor 4.96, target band 5.11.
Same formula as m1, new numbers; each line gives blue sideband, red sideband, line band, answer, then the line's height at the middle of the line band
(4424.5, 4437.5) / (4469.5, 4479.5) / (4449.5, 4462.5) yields 0.5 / 5.21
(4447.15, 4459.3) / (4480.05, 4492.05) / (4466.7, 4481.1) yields -0.9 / 4.8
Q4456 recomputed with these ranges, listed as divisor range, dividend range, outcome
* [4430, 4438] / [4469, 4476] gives 0.94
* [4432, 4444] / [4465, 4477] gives 0.95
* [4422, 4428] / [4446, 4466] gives 0.98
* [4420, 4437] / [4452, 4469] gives 0.97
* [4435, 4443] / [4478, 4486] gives 0.89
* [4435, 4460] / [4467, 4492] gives 0.96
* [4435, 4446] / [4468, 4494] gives 0.91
